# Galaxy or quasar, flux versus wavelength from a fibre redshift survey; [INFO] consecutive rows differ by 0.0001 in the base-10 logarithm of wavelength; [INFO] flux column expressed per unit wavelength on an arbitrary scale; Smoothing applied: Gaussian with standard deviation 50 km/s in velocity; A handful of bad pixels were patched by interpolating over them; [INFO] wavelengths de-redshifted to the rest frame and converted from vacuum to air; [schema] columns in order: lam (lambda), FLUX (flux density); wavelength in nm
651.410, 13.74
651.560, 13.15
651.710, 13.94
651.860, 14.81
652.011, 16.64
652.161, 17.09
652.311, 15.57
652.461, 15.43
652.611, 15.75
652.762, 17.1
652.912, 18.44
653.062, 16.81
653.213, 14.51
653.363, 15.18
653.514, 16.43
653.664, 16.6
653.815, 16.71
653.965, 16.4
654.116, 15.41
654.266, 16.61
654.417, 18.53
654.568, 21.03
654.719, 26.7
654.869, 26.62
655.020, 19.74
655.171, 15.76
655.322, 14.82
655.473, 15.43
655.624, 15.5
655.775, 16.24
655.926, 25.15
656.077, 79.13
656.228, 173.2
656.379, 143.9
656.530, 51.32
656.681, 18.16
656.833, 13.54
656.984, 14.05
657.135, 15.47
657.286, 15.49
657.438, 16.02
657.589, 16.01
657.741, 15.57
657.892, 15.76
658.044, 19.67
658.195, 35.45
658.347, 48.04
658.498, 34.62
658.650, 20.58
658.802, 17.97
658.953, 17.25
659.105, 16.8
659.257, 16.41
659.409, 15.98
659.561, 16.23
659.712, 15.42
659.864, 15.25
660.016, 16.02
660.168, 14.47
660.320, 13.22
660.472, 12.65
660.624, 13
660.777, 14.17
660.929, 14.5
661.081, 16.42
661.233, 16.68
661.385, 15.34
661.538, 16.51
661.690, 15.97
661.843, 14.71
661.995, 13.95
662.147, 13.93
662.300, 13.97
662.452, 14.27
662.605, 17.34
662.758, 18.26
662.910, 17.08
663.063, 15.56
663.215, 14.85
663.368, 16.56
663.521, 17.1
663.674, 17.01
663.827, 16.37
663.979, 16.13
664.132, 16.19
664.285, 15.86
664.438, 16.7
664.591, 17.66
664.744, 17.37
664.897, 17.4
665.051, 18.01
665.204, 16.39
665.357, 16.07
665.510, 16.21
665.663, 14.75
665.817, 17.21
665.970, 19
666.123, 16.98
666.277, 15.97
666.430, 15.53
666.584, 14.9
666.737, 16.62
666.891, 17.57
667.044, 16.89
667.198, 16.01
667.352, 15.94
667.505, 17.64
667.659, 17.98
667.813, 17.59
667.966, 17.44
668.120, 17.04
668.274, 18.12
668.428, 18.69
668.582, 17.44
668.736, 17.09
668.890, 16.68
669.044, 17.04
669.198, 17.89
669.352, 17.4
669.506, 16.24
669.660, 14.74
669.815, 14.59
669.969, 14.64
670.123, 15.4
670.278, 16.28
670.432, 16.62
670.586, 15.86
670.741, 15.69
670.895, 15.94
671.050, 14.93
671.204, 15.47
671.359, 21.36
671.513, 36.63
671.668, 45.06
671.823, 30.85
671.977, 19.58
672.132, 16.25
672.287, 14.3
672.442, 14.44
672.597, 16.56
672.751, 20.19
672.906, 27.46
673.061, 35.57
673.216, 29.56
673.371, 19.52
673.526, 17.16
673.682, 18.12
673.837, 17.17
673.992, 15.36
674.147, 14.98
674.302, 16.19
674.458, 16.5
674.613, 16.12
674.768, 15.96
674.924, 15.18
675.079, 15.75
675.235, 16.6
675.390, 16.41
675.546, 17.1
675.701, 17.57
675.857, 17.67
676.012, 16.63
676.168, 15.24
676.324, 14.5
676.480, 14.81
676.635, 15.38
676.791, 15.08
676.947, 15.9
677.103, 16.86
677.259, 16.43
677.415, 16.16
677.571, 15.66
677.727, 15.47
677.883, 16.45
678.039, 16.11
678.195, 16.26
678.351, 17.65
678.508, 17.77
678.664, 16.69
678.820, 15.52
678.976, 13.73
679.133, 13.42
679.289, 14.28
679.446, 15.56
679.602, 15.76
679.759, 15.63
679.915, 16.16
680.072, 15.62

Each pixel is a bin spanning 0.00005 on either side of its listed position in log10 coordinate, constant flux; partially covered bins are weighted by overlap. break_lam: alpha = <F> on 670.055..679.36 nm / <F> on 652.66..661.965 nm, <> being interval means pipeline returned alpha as 0.75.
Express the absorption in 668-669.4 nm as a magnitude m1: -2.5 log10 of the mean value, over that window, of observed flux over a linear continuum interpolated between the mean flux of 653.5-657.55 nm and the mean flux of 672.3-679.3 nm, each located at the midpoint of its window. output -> 0.26 mag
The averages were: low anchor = 31.7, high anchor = 17.2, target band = 17.5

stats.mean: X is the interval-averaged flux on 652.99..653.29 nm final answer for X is 15.6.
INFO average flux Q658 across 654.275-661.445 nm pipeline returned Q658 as 26.3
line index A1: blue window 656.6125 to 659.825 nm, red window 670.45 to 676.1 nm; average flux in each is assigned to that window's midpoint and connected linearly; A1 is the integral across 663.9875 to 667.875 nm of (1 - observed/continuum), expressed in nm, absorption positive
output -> 0.57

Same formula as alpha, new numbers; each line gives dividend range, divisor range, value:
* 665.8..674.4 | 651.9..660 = 0.73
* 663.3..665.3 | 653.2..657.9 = 0.57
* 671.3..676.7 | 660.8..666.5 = 1.21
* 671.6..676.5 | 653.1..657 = 0.59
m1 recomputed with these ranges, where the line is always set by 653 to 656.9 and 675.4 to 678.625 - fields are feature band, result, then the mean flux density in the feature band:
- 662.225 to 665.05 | 0.496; 16.5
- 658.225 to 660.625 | 0.442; 19.5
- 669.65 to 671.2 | 0.333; 15.5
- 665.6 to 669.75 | 0.337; 16.9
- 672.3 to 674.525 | -0.048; 19.8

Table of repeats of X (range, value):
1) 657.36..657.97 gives 15.8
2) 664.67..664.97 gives 17.4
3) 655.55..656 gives 19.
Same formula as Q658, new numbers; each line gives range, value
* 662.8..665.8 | 16.5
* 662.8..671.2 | 16.6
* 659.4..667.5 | 15.9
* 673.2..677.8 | 16.5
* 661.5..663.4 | 15.6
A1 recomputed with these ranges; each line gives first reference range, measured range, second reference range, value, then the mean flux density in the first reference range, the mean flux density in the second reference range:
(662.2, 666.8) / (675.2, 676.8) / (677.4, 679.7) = -0.02 nm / 16.4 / 15.8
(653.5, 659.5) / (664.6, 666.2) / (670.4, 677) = 0.45 nm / 28.7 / 18.9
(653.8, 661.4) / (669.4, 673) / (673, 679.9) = -0.07 nm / 25.7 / 16.8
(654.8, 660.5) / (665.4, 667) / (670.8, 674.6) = 0.52 nm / 28.6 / 21.1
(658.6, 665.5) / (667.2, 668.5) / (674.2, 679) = -0.12 nm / 16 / 16.1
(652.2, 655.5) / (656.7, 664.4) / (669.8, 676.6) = 0.34 nm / 17.6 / 18.8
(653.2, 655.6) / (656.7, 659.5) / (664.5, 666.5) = -0.42 nm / 17.9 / 16.8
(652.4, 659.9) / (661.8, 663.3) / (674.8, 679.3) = 0.50 nm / 26.2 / 16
